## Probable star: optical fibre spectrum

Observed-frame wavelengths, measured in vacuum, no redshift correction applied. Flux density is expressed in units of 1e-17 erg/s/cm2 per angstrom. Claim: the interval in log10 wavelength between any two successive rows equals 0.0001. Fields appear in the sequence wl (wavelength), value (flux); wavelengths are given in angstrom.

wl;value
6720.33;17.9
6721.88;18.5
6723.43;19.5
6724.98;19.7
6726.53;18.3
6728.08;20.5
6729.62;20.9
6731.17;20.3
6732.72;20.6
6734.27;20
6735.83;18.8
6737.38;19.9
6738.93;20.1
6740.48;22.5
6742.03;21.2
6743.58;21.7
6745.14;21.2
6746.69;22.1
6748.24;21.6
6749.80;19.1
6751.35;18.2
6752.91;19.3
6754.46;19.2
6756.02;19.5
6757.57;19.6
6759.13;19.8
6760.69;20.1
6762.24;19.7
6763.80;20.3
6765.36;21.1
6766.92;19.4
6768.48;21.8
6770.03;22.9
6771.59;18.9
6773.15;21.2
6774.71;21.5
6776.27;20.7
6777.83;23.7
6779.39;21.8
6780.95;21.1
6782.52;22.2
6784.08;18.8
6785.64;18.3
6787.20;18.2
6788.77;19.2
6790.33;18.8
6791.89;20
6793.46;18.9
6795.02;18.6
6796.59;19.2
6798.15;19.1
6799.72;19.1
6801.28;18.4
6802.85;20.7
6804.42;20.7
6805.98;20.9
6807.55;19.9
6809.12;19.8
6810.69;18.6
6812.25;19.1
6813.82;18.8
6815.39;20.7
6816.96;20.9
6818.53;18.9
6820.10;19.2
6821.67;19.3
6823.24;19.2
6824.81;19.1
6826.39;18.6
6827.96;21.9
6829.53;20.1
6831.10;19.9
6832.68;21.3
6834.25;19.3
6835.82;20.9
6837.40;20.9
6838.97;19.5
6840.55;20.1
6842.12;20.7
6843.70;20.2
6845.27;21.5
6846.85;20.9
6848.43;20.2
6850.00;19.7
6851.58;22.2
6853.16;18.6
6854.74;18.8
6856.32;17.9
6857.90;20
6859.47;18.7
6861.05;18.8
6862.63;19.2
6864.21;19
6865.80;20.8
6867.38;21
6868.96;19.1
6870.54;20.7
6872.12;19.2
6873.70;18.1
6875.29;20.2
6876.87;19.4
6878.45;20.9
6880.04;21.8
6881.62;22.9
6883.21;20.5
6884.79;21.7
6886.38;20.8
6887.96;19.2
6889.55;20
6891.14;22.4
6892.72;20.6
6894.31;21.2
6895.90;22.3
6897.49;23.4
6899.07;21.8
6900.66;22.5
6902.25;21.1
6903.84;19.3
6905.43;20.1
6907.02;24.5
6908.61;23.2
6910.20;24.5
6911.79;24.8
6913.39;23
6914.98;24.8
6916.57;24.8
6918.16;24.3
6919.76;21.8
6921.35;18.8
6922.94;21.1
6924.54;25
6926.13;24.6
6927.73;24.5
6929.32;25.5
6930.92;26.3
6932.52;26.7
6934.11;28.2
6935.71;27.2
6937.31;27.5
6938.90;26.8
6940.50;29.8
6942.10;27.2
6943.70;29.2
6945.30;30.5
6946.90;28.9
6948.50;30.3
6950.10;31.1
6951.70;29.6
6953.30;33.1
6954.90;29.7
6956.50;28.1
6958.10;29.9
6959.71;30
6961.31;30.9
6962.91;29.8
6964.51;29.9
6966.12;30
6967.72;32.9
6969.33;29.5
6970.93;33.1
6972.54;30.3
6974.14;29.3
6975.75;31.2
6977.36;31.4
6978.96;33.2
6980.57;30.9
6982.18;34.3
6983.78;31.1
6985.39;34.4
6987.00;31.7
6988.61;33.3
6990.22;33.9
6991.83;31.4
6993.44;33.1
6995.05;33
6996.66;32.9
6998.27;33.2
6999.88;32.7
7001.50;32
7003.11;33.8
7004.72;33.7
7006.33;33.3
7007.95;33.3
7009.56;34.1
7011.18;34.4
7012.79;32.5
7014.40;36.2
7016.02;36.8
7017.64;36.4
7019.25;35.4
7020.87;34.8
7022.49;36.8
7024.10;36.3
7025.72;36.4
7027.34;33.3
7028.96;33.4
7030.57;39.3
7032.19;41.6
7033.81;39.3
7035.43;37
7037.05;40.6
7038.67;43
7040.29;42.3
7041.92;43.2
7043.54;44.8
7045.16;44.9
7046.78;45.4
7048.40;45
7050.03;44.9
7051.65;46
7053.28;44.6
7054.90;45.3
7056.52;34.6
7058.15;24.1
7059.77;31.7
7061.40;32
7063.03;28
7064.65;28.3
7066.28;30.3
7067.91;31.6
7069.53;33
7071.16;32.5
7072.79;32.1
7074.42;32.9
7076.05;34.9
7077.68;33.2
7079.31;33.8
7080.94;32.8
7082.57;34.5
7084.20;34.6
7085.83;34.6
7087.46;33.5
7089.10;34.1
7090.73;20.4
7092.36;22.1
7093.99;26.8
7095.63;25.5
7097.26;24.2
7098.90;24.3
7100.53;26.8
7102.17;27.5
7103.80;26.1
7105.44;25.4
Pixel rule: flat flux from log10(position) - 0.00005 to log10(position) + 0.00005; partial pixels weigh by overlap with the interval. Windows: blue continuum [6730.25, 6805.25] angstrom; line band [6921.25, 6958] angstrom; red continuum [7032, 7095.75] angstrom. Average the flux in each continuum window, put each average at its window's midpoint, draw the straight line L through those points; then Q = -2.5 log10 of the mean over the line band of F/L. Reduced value 0.06 mag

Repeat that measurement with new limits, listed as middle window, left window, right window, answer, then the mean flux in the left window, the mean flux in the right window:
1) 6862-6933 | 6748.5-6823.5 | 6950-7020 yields 0.22 mag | 19.9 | 32.3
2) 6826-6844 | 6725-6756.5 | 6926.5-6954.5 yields 0.18 mag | 20.2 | 28.3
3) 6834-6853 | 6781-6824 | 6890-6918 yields 0.01 mag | 19.5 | 22.6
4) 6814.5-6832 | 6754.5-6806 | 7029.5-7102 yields 0.13 mag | 20.1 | 34.8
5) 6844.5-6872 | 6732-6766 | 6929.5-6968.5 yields 0.26 mag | 20.2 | 29.3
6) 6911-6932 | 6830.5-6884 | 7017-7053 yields 0.15 mag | 20.1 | 40.1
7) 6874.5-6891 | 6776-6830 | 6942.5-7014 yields 0.21 mag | 19.8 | 31.7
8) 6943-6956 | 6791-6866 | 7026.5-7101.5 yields -0.10 mag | 19.8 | 34.8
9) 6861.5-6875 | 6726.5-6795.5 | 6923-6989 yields 0.28 mag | 20.3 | 29.6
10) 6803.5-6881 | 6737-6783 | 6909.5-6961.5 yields 0.18 mag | 20.7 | 26.9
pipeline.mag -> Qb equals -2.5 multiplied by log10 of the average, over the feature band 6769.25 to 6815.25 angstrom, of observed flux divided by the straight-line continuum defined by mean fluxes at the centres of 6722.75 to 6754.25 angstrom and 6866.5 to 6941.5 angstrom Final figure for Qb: 0.06 mag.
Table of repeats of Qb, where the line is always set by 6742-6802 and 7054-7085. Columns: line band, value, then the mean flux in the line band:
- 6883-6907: 0.190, 21.3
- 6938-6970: -0.077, 29.9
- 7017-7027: -0.170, 35.9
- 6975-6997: -0.120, 32.6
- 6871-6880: 0.232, 19.8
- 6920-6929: 0.162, 22.9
